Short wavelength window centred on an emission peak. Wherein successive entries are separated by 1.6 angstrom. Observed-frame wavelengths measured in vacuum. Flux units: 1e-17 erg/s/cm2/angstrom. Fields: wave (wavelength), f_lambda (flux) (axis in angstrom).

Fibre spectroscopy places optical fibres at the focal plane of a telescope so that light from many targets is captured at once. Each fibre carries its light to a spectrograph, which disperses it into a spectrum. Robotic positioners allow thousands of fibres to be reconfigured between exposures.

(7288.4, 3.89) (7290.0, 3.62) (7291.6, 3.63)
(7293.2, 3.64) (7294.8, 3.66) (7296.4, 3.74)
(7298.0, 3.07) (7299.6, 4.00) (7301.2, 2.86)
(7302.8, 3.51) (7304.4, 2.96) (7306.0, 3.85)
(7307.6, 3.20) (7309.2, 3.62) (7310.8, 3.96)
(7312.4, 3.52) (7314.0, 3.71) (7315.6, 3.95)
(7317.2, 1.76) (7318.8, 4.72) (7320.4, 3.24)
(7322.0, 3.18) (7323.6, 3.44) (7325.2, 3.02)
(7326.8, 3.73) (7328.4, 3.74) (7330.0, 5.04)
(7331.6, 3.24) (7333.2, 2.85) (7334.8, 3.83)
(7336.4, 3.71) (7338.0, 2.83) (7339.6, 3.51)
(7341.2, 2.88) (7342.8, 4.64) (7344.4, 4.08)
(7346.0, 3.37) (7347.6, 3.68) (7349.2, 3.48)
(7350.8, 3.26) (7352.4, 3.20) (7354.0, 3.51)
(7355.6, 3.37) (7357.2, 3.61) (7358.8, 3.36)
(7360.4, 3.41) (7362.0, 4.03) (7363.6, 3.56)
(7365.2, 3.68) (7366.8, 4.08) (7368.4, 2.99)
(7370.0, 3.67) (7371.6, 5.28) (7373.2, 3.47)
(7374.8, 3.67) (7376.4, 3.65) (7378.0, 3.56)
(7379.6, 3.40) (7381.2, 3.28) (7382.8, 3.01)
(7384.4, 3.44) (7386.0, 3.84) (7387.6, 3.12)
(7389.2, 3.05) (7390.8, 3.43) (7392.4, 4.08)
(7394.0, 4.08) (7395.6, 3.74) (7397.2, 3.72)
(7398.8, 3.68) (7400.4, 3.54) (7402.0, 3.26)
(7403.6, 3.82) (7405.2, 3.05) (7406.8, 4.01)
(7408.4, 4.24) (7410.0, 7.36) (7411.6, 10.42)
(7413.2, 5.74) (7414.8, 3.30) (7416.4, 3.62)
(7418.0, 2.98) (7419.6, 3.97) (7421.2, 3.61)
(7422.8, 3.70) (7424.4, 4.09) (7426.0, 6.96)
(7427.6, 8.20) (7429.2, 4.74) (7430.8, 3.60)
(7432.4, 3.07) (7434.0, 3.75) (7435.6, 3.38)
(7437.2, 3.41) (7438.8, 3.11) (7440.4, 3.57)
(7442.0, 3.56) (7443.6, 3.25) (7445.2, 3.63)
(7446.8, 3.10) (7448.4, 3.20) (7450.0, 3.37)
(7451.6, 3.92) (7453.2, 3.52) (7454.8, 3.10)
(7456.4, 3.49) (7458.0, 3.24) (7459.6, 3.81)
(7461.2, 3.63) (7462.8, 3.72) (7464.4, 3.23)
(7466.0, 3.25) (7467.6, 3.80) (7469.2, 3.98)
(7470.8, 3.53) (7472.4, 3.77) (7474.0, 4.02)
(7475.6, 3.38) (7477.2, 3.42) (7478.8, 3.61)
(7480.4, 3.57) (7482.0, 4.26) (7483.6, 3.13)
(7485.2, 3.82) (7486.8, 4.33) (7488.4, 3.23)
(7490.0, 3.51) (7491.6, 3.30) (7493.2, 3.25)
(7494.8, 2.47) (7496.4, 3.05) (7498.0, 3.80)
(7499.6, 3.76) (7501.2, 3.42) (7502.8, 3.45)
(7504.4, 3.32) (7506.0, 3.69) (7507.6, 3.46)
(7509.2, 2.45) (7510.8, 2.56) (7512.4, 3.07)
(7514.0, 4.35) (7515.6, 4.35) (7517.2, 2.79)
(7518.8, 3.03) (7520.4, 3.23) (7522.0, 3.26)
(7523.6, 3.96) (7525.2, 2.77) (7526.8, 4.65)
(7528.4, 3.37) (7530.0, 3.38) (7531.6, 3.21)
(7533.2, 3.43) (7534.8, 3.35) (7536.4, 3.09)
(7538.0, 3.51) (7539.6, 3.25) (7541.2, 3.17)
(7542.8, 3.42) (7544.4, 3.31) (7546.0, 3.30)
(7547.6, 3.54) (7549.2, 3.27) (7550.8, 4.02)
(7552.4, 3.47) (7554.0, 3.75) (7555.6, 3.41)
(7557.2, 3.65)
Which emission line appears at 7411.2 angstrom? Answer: [S II]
